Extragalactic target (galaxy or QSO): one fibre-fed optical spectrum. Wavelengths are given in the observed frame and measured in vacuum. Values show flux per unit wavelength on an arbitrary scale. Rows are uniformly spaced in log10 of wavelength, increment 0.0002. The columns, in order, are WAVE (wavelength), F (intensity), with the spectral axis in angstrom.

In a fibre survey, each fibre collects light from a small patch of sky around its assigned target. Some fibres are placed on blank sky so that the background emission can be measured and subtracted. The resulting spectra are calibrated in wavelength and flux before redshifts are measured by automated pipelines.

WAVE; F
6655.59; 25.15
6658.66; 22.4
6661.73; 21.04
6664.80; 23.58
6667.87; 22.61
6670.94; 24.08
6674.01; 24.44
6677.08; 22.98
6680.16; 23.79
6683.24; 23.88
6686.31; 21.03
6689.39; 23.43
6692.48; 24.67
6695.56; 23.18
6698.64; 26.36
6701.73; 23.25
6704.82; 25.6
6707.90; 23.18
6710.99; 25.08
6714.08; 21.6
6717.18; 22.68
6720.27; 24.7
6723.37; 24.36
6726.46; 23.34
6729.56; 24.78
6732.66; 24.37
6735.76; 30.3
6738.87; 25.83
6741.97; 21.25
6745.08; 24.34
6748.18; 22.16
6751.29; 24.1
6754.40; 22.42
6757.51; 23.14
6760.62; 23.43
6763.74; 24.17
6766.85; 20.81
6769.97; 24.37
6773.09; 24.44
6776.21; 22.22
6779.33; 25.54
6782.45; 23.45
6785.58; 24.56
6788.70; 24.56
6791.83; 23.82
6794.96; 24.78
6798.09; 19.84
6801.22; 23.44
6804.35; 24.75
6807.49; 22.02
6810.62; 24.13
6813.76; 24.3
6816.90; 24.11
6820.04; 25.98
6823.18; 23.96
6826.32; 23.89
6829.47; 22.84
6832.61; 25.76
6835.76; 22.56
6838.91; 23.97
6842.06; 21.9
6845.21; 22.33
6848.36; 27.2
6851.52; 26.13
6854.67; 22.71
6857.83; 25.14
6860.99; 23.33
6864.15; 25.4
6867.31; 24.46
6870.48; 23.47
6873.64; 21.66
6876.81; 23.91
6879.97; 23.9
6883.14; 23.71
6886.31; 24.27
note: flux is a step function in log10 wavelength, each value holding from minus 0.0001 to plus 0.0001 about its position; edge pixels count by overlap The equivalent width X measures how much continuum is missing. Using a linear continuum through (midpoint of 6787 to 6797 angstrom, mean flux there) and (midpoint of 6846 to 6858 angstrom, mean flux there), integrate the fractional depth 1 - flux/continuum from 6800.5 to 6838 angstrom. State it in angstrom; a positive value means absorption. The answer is 0.9 angstrom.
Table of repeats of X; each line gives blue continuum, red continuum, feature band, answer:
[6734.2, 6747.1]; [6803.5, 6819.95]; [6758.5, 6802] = 1.9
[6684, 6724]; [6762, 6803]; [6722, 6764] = -0.9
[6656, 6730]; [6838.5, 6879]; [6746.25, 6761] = 0.4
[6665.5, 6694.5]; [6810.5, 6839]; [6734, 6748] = -0.8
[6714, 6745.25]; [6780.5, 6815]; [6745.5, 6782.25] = 1.0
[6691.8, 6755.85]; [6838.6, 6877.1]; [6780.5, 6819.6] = 0.5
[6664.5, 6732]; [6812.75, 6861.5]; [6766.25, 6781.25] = 0.2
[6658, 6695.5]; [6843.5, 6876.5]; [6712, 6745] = -1.2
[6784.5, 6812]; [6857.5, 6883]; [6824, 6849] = 0.0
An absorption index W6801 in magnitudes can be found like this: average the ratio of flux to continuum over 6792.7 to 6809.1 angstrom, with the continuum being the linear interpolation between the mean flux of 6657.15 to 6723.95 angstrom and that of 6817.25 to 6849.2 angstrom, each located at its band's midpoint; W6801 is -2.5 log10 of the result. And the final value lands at 0.04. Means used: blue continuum 23.5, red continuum 24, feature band 23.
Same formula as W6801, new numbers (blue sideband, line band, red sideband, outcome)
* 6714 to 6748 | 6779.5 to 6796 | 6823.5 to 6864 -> -0.006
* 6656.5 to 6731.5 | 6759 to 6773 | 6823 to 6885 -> 0.019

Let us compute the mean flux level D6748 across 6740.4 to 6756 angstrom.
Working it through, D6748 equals 22.9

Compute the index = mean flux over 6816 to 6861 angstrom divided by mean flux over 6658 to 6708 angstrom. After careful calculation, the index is 1.03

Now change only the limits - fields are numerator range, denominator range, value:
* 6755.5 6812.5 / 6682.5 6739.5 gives 0.97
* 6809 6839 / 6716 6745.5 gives 0.98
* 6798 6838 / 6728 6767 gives 0.99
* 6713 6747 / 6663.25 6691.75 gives 1.04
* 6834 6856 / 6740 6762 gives 1.04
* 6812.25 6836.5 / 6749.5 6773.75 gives 1.04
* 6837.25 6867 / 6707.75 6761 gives 1.01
